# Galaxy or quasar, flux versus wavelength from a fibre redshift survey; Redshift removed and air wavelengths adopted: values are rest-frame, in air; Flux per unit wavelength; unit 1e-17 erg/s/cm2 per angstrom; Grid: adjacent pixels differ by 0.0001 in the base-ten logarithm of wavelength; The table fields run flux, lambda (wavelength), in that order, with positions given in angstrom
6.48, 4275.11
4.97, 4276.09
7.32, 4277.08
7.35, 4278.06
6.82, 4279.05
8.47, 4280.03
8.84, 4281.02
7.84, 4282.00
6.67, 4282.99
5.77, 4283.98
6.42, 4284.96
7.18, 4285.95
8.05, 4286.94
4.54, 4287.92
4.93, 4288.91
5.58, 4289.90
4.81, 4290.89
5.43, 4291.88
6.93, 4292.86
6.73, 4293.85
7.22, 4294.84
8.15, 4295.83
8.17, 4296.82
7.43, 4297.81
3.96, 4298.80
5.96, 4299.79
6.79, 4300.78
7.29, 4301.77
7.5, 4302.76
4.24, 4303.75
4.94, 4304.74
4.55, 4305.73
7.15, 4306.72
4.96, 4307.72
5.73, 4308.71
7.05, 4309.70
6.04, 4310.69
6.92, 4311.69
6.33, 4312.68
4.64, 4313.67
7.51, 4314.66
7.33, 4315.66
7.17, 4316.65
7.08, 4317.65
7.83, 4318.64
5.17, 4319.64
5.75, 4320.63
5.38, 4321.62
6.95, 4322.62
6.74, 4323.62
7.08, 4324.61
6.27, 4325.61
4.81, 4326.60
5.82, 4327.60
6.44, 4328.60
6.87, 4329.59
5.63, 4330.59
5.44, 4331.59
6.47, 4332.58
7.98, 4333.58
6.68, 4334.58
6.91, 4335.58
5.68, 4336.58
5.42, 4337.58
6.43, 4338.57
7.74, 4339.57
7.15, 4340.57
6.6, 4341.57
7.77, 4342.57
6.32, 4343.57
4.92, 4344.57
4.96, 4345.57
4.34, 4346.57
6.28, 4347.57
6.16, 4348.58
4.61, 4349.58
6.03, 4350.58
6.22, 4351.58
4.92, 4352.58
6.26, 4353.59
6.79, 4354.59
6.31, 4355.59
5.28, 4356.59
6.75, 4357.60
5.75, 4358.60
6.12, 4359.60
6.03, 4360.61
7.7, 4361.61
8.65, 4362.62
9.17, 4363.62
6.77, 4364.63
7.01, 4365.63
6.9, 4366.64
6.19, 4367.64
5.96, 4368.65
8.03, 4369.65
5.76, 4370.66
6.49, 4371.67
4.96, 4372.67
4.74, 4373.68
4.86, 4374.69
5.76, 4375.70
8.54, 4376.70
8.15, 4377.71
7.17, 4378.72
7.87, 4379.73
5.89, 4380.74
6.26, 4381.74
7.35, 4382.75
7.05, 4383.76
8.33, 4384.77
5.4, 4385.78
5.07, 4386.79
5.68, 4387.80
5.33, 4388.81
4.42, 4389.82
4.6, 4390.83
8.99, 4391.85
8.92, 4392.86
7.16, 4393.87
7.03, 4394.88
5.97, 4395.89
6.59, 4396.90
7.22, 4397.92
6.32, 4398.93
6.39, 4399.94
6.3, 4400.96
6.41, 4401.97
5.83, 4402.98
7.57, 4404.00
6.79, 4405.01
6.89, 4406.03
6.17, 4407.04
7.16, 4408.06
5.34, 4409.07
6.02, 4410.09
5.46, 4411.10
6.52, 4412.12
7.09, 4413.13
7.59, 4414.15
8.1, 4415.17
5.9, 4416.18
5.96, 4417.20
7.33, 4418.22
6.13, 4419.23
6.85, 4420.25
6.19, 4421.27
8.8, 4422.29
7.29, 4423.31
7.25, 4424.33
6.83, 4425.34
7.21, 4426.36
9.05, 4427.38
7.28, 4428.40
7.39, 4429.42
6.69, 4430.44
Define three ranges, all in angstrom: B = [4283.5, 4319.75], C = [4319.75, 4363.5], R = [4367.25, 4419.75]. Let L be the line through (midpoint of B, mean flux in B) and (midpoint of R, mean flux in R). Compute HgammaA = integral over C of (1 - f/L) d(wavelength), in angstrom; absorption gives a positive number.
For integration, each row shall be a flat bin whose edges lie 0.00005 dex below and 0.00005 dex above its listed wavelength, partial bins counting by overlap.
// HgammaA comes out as 1.0 angstrom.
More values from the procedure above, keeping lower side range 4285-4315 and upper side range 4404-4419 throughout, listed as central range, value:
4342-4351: 0.9 angstrom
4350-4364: -0.2 angstrom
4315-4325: -0.6 angstrom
